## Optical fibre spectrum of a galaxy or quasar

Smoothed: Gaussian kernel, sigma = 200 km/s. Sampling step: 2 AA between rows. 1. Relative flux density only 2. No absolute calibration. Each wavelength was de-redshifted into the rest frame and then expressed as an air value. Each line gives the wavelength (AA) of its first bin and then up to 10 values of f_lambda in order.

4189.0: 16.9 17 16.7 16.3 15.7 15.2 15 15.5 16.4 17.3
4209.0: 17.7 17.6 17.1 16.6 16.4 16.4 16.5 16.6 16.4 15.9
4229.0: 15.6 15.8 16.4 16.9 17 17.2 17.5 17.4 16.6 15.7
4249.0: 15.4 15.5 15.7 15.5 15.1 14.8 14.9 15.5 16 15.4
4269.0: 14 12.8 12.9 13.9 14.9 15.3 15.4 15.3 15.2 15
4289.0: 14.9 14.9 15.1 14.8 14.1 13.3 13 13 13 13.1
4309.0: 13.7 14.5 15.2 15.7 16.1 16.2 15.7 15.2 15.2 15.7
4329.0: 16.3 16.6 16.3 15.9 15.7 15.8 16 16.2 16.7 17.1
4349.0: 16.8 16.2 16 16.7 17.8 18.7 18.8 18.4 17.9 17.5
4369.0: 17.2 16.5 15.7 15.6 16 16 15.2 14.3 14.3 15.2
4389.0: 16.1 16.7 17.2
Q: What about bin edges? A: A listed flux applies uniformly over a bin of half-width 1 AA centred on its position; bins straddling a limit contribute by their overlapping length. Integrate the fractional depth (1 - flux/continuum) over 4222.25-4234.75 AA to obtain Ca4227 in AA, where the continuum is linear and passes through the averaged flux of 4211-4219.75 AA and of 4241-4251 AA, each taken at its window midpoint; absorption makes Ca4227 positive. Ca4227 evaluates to 0.3 AA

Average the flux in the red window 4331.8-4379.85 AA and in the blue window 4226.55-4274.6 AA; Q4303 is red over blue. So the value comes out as 1.07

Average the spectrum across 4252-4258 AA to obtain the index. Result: 15.4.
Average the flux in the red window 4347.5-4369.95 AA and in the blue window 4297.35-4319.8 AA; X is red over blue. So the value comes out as 1.2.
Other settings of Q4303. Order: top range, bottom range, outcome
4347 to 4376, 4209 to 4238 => 1.03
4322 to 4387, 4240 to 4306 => 1.10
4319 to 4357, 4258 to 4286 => 1.10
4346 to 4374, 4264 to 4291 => 1.17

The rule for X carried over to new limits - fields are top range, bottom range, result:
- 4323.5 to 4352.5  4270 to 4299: 1.11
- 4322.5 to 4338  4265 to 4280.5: 1.11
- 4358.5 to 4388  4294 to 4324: 1.14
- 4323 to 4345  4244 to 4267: 1.03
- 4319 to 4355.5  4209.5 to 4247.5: 0.97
